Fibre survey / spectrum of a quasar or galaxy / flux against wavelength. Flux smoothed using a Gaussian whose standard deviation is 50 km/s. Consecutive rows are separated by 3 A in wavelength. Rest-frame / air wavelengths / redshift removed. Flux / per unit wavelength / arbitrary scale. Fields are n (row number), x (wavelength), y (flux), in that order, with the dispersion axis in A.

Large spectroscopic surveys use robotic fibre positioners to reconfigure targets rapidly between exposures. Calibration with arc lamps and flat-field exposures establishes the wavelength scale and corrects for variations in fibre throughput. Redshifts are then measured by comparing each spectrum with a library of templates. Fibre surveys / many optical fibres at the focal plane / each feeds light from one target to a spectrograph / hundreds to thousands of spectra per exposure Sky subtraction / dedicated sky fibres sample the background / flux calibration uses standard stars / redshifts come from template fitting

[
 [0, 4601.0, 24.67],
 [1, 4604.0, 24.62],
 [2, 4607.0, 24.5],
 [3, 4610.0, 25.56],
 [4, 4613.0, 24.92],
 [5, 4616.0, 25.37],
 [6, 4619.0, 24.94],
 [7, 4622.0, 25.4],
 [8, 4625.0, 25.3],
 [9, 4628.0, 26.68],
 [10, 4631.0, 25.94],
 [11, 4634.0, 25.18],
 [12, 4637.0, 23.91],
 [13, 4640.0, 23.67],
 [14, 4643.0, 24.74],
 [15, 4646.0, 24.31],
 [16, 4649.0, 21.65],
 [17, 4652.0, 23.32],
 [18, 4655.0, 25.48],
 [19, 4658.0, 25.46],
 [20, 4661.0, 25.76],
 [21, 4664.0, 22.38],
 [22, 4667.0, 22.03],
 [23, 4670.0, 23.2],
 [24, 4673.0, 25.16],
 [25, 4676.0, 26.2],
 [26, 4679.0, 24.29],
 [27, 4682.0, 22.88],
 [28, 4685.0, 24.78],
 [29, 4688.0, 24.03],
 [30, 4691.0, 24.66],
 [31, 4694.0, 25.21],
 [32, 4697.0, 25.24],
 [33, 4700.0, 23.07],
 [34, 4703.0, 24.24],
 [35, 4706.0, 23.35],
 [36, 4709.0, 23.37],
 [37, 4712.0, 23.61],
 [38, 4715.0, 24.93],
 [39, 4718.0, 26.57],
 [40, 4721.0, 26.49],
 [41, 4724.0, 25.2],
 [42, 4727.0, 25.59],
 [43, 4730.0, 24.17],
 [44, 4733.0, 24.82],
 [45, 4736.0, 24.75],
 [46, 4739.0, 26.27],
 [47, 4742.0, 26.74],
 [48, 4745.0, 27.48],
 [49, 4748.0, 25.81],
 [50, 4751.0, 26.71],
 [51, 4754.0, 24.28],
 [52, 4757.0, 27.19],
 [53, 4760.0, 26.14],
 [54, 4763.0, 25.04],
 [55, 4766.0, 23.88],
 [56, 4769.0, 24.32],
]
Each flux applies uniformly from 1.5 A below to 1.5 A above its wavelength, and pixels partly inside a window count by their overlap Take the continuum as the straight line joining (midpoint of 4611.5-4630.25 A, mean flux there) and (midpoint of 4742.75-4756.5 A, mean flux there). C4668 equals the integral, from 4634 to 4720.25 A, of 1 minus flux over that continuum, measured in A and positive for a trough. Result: 5.16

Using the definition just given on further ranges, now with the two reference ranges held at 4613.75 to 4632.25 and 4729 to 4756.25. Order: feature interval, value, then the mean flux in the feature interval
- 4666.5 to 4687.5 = 1.2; 24.2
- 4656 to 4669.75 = 0.9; 23.9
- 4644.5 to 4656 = 0.9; 23.6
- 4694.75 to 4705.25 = 0.6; 24.2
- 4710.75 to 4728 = 0.2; 25.4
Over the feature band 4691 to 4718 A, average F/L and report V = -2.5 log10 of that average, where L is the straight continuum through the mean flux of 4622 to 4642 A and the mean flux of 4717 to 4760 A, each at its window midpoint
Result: 0.058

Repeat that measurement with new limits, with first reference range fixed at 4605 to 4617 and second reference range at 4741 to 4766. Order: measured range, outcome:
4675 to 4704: 0.05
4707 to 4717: 0.07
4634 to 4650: 0.06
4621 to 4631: -0.03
